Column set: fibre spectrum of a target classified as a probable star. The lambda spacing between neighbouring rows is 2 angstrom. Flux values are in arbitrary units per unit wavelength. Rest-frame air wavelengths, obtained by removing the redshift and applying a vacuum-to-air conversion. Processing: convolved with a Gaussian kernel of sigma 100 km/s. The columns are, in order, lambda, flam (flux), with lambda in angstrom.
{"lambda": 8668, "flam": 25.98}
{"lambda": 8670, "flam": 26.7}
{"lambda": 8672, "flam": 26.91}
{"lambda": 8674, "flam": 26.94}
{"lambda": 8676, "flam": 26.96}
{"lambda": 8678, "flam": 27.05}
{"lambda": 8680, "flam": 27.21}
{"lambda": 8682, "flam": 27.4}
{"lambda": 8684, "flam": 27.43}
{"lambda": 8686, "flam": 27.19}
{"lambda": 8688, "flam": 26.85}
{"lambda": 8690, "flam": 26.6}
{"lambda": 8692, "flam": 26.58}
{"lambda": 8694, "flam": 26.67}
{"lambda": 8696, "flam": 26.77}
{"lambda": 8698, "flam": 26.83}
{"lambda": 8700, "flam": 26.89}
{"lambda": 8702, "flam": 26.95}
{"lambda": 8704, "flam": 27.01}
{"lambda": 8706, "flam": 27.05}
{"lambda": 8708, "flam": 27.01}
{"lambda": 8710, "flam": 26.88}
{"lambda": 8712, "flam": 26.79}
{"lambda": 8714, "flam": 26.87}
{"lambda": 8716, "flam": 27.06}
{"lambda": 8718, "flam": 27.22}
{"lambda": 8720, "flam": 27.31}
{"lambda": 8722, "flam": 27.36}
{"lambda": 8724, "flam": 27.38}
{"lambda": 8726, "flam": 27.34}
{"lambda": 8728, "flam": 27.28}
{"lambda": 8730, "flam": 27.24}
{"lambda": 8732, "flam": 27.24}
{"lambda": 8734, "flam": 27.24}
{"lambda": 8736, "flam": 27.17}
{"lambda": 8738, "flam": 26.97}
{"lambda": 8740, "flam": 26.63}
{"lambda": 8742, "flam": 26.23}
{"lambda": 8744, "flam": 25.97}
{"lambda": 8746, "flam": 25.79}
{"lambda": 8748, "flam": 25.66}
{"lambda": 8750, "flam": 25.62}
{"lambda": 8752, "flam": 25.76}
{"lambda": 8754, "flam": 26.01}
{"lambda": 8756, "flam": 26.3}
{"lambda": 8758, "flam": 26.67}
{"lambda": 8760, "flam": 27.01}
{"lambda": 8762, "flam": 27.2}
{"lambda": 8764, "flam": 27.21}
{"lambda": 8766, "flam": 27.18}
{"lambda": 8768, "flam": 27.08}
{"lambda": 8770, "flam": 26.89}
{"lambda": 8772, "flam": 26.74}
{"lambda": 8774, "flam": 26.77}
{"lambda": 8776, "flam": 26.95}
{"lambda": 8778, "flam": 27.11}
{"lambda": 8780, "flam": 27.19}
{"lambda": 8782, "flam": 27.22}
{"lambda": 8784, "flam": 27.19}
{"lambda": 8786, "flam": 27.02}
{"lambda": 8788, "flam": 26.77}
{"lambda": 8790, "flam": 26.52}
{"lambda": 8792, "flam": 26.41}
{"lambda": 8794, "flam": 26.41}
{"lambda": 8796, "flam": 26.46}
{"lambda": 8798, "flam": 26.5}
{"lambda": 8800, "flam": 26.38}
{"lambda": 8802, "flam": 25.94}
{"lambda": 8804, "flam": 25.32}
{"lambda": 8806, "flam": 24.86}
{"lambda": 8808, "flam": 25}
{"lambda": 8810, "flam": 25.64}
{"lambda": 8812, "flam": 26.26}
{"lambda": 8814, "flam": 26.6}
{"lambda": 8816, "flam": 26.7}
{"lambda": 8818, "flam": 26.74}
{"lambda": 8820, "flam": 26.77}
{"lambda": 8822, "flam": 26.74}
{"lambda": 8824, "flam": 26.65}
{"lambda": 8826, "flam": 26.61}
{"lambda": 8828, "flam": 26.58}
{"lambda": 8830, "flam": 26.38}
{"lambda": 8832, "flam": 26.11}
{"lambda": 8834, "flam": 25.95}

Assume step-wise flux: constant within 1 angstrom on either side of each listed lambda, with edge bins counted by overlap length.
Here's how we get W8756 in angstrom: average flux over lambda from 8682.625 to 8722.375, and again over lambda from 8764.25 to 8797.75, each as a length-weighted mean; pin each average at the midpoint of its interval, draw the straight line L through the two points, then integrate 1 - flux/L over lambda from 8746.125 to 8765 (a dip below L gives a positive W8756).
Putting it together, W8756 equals 0.4 angstrom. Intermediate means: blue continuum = 27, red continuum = 26.9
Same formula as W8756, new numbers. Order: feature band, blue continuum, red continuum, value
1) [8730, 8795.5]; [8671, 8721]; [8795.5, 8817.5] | -0.8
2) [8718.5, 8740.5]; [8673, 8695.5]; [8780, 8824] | -0.4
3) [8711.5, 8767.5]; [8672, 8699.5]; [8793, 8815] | -0.6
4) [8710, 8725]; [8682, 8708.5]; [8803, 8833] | -0.2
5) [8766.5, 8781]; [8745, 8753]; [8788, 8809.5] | -0.6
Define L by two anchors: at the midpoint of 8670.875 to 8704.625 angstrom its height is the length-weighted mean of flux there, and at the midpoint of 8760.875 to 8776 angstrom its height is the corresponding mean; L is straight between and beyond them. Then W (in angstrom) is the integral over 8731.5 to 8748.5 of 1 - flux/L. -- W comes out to 0.3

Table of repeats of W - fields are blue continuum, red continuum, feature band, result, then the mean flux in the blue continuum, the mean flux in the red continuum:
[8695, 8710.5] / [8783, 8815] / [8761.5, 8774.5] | -0.3 angstrom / 26.9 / 26.2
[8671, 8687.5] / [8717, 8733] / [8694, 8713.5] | 0.2 angstrom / 27.1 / 27.3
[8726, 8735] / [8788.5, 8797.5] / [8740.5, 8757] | 0.7 angstrom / 27.3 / 26.5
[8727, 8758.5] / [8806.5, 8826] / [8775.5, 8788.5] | -0.3 angstrom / 26.5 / 26.3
